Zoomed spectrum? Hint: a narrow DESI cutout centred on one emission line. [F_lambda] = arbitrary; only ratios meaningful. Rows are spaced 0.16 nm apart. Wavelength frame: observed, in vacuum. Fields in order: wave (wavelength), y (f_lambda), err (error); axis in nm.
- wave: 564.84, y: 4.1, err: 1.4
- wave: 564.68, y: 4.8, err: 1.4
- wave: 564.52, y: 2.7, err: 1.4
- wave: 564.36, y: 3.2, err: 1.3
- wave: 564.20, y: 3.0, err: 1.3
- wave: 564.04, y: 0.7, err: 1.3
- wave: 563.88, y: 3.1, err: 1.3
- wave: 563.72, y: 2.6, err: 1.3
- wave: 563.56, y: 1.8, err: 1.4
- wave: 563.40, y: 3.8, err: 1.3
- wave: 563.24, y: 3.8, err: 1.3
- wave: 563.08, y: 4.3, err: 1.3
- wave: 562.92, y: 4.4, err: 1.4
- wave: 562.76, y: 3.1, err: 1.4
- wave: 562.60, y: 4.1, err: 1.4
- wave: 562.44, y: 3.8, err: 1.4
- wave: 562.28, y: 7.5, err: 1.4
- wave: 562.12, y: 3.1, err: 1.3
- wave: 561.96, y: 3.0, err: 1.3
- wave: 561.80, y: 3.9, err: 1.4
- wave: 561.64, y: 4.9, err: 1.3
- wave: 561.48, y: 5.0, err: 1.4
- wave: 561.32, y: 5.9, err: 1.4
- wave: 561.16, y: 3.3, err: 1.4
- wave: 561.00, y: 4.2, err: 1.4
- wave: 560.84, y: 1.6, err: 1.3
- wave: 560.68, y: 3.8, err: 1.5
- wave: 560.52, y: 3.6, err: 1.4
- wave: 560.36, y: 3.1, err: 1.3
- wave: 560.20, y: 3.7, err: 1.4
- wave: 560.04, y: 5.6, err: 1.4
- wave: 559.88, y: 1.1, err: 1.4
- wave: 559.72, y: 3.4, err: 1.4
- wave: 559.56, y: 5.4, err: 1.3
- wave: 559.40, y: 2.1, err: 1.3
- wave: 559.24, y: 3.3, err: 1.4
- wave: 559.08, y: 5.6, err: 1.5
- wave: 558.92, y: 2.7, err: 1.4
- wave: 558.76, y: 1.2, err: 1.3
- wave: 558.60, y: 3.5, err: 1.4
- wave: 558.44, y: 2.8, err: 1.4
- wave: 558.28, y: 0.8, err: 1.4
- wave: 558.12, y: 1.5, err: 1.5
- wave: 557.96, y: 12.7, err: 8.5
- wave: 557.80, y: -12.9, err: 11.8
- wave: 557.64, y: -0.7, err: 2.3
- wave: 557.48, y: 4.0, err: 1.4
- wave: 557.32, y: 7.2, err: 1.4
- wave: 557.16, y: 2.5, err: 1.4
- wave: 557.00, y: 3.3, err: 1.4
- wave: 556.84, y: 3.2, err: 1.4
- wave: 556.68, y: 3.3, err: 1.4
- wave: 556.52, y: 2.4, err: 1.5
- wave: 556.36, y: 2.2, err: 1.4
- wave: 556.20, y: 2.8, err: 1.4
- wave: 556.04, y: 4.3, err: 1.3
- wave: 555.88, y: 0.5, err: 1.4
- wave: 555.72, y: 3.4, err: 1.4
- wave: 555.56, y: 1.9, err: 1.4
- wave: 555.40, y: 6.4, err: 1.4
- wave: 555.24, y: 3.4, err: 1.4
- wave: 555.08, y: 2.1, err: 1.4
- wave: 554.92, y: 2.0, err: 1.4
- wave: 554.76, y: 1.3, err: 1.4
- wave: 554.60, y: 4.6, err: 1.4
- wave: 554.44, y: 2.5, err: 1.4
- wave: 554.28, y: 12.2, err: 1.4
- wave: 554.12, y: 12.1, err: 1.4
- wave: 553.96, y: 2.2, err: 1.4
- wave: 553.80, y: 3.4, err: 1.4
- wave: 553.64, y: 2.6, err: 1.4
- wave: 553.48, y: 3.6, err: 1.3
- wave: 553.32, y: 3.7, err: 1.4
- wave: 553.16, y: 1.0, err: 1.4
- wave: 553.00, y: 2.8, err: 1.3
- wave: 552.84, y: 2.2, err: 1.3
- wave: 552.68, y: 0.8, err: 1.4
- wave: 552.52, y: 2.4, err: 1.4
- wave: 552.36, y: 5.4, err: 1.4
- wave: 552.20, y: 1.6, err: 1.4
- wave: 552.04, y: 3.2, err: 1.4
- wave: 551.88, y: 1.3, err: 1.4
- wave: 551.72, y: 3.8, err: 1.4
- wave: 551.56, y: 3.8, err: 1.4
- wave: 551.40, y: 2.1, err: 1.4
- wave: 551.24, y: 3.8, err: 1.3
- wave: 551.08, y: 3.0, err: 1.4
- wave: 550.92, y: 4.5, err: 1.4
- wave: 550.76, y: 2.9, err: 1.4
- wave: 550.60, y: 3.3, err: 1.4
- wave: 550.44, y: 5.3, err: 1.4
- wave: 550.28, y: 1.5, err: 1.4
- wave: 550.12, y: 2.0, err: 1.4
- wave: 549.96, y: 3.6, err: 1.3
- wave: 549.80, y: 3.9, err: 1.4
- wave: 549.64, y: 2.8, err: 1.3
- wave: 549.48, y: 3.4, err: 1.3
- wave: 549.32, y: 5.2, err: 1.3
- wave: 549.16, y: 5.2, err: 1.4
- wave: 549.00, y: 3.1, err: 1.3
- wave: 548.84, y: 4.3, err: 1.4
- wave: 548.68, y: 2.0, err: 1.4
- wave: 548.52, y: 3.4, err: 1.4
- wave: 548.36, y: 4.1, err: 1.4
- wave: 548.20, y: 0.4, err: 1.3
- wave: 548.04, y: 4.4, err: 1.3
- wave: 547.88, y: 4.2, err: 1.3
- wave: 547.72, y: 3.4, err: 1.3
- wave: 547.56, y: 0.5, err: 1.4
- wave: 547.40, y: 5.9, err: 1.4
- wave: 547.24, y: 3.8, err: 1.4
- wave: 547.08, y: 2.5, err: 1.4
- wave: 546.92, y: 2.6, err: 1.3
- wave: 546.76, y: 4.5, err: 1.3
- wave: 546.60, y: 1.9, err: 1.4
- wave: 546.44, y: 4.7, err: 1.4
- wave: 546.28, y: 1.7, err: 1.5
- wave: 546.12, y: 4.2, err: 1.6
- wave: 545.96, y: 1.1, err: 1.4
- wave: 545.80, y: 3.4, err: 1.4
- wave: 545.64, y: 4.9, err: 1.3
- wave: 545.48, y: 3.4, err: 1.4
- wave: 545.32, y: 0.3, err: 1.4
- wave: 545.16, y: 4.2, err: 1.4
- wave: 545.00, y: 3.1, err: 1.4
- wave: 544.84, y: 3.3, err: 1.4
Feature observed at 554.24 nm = H-beta 4861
